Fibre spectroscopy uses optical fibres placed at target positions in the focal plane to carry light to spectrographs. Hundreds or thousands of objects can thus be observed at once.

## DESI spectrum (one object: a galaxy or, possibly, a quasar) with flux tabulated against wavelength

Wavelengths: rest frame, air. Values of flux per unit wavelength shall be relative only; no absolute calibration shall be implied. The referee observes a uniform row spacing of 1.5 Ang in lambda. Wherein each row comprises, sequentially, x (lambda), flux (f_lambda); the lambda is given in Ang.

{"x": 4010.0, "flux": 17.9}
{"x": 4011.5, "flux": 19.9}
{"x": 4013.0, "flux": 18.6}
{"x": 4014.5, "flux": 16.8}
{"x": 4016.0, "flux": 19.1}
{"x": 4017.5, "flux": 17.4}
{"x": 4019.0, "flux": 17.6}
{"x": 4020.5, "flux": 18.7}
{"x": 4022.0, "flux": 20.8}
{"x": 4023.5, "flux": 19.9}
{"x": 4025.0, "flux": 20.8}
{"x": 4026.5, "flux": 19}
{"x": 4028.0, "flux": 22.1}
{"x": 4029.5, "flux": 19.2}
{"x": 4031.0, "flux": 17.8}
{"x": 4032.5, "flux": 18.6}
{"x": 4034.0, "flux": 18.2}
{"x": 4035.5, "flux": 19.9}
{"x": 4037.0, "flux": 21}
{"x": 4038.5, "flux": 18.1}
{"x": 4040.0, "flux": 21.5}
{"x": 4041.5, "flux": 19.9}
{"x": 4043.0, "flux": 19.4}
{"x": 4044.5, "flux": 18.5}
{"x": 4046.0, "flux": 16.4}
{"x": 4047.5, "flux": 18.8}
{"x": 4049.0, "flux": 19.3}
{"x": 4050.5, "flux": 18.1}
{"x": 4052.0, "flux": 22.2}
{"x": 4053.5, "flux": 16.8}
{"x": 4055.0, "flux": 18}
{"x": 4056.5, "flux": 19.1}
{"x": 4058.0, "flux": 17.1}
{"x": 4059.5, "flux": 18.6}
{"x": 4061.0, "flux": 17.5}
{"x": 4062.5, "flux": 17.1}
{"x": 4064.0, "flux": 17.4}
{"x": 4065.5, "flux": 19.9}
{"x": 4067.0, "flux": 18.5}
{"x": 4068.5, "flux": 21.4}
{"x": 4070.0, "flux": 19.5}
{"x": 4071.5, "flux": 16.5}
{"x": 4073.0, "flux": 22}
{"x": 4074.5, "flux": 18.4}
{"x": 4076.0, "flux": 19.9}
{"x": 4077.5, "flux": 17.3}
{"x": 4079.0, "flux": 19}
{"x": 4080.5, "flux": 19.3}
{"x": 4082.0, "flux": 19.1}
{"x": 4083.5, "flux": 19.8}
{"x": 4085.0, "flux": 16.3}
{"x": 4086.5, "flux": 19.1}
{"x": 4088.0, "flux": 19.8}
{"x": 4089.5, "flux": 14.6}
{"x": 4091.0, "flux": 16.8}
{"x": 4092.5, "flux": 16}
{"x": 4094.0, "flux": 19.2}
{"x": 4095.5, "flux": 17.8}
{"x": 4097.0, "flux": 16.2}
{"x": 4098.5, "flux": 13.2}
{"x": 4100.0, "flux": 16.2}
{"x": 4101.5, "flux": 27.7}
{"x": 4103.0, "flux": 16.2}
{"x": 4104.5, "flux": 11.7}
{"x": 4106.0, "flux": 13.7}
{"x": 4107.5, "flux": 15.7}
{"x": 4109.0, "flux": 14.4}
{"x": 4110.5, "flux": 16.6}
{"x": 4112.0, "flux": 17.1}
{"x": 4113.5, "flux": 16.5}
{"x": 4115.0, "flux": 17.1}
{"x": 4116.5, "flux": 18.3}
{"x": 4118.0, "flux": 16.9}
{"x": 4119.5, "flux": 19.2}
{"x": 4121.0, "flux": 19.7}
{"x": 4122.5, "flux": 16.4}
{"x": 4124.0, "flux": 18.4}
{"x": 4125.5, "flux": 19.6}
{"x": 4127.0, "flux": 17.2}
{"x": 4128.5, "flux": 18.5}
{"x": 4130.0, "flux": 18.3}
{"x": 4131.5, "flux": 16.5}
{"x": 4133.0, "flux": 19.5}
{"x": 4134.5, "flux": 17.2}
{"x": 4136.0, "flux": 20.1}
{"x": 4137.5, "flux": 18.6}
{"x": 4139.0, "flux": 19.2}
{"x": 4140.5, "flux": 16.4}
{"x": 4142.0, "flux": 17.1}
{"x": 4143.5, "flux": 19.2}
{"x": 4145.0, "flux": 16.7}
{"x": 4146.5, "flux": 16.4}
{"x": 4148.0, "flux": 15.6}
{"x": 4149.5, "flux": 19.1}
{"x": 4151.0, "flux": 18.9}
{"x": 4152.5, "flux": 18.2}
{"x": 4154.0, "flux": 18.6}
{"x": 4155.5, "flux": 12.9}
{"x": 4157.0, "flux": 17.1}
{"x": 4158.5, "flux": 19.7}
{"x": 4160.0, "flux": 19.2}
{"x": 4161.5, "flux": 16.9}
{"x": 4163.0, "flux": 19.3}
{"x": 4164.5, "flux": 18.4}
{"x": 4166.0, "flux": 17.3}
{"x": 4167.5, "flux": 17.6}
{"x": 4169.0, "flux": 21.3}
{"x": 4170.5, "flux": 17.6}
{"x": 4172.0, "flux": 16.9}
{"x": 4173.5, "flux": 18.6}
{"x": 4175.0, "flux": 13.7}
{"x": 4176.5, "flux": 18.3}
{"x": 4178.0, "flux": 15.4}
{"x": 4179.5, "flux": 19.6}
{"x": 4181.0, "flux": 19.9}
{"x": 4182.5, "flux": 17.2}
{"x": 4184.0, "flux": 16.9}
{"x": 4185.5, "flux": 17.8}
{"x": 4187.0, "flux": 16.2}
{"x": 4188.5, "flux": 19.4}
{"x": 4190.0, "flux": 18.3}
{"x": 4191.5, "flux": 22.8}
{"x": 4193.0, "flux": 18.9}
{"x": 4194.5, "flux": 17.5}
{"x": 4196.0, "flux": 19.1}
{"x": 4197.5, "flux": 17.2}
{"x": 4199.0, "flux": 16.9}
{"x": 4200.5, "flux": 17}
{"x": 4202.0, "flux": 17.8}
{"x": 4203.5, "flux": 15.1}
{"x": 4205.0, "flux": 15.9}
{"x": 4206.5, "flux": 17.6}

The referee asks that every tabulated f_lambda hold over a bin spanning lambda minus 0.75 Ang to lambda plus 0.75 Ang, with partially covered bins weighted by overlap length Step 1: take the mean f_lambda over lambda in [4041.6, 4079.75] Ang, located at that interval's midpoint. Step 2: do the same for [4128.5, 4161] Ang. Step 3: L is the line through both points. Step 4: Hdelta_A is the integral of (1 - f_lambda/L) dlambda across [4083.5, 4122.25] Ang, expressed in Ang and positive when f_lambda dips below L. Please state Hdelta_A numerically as 2.50 Ang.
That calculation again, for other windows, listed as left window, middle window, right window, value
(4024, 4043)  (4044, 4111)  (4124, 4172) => 3.9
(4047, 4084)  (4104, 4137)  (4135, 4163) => 1.6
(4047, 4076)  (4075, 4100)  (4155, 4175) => 1.2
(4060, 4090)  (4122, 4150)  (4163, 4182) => 0.5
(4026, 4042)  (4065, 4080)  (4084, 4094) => -1.0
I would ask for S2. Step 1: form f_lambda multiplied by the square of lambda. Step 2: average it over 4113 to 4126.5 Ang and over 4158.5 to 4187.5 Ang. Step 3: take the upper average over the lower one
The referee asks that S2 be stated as 1.02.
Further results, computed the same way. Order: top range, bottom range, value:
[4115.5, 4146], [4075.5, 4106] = 1.05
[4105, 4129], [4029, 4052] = 0.93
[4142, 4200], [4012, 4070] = 1.01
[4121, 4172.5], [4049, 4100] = 1.02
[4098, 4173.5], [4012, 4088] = 0.97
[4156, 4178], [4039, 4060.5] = 1.00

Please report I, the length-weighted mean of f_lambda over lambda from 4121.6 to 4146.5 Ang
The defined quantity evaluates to 18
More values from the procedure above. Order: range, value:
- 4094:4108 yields 16.6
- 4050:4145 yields 17.9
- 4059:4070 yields 18.7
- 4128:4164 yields 17.9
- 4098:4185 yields 17.6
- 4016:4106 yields 18.5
